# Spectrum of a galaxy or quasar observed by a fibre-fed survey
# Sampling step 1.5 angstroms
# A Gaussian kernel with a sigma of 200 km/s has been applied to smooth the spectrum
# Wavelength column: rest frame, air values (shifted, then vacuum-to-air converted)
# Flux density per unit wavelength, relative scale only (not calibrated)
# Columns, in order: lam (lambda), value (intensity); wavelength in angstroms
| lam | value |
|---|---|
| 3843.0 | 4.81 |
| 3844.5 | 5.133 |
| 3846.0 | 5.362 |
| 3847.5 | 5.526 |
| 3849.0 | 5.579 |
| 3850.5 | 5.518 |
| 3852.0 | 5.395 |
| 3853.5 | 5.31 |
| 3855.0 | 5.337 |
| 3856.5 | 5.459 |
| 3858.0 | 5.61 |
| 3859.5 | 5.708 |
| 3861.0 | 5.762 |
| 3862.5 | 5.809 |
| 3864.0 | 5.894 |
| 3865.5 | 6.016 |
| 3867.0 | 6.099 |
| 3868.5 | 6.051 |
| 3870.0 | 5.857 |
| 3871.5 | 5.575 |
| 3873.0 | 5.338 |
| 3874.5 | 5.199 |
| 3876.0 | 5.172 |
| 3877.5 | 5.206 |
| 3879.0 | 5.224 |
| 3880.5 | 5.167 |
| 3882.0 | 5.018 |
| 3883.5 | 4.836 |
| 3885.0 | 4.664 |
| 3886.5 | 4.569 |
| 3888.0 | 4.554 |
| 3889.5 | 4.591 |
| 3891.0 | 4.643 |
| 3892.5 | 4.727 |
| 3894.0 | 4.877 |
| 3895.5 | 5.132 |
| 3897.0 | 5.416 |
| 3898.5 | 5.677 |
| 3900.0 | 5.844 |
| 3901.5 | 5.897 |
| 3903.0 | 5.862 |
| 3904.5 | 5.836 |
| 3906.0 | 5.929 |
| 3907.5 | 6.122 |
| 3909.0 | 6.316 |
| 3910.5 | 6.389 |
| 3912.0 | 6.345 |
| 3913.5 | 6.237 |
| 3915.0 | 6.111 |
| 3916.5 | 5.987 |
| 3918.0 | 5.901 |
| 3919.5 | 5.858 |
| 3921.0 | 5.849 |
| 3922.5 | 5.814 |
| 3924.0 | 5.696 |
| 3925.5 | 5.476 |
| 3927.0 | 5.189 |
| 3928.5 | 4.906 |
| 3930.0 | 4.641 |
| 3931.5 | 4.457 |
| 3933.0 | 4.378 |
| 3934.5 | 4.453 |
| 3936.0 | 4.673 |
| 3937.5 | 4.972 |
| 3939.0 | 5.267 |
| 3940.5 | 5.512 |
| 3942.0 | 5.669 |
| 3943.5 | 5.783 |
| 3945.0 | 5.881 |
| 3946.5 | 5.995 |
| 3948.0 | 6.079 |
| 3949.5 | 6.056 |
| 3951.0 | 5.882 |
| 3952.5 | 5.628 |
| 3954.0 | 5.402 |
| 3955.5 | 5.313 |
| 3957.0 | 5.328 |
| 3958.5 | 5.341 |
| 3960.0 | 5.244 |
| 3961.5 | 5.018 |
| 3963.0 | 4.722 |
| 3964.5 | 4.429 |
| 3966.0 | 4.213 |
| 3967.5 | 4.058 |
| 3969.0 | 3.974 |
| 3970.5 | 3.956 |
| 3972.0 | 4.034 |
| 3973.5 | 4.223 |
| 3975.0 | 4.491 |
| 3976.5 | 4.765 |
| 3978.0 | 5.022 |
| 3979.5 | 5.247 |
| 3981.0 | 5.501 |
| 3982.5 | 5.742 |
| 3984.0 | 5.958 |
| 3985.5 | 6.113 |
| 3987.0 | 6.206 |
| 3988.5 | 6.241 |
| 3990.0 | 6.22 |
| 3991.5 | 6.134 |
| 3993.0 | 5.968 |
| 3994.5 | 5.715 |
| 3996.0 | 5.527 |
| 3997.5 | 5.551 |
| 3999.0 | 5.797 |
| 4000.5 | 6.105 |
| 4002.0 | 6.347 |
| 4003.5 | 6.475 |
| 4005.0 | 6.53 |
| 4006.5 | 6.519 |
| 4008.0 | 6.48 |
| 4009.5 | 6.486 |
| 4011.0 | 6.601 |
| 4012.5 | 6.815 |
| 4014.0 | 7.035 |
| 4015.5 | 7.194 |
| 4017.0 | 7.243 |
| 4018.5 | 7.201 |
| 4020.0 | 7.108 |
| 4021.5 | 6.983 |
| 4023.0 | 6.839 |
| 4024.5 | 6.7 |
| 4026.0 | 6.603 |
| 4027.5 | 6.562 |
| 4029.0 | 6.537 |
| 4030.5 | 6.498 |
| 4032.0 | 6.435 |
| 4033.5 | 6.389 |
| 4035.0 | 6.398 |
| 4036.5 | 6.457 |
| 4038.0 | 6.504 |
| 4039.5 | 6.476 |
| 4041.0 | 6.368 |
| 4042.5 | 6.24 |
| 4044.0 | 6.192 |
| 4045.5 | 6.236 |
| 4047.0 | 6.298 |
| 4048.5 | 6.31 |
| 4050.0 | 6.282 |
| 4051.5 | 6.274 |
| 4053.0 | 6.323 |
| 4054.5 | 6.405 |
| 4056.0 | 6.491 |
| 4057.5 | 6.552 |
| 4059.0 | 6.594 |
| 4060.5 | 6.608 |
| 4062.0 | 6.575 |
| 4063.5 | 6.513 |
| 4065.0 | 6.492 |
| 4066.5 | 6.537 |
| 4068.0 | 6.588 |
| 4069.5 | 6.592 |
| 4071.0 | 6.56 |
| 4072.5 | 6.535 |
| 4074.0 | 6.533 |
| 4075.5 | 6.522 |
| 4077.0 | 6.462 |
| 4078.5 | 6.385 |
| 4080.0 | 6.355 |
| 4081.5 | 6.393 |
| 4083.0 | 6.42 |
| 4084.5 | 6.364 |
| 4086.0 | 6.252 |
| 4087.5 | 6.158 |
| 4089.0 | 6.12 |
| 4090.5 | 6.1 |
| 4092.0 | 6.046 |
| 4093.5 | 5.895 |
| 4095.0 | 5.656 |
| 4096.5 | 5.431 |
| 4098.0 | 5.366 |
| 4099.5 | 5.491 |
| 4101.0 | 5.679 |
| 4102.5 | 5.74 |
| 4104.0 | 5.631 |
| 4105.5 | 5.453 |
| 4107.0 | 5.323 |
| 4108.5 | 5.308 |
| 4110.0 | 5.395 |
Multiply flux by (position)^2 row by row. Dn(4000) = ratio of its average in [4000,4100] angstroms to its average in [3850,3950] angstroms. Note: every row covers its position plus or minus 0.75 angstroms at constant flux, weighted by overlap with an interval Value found 1.27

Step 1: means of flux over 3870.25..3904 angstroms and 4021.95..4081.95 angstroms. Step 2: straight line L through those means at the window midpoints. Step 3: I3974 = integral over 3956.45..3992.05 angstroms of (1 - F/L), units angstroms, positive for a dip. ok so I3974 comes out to 4.7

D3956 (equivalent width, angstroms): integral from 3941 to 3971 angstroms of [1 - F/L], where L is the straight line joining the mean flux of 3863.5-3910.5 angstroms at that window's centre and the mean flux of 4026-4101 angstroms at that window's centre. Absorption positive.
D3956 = 2.9 angstroms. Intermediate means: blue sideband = 5.41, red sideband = 6.32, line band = 5.21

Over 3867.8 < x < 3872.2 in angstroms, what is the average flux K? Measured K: 5.83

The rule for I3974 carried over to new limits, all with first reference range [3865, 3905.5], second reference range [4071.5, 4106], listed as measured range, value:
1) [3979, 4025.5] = -4.99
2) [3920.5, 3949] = 0.94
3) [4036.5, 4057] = -1.56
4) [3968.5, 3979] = 2.32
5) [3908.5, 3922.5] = -1.76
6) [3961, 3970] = 1.96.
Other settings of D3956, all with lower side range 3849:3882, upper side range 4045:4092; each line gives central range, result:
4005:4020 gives -1.6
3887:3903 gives 1.4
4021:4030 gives -0.7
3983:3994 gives -0.1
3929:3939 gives 2.0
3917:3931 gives 0.8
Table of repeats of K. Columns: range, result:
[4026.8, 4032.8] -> 6.51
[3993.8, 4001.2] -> 5.74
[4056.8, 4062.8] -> 6.58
